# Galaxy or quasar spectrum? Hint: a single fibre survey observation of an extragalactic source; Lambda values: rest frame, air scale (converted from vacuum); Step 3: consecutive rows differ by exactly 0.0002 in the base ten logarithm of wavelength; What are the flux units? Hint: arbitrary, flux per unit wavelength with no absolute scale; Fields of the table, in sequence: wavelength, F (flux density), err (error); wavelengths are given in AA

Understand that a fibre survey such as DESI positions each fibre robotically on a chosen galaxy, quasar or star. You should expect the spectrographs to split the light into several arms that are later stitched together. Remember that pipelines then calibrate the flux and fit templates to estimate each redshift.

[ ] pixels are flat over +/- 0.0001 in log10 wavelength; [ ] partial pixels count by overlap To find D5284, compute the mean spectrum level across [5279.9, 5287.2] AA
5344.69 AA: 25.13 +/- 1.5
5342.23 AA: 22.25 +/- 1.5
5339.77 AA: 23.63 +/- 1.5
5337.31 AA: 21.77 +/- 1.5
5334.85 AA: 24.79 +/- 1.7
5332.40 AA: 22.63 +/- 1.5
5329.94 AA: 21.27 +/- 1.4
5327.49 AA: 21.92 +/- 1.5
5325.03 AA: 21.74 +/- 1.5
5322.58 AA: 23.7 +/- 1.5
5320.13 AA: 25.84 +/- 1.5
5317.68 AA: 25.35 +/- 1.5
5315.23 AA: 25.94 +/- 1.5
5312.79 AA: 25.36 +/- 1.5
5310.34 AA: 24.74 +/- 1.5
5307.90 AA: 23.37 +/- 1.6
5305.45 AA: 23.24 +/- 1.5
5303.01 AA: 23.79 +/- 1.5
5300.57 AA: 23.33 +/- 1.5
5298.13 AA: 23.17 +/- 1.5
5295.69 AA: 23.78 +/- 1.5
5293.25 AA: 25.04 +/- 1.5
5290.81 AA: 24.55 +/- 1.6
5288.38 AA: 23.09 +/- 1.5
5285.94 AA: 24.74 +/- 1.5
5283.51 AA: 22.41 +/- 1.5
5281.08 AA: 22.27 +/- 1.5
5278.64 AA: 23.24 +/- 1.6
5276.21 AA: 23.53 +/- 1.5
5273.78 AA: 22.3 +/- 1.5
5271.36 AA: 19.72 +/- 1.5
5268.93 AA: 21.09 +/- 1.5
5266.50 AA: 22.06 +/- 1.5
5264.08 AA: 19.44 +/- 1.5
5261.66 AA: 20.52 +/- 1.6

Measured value 23.1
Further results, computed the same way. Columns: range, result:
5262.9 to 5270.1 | 20.9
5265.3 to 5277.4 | 21.7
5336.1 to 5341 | 22.7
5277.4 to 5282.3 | 22.7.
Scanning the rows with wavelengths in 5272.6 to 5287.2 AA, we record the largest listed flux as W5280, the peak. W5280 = 24.74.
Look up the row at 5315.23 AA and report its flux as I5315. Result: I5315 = 25.94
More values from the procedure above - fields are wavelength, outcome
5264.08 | 19.44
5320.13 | 25.84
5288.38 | 23.09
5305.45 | 23.24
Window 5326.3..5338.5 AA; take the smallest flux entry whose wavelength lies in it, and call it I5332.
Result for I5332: 21.27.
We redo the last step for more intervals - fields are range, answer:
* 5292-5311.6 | 23.17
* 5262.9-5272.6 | 19.44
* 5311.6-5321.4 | 25.35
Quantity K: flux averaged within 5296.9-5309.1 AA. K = 23.4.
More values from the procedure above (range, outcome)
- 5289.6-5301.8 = 24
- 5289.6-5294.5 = 24.8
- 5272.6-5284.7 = 22.7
